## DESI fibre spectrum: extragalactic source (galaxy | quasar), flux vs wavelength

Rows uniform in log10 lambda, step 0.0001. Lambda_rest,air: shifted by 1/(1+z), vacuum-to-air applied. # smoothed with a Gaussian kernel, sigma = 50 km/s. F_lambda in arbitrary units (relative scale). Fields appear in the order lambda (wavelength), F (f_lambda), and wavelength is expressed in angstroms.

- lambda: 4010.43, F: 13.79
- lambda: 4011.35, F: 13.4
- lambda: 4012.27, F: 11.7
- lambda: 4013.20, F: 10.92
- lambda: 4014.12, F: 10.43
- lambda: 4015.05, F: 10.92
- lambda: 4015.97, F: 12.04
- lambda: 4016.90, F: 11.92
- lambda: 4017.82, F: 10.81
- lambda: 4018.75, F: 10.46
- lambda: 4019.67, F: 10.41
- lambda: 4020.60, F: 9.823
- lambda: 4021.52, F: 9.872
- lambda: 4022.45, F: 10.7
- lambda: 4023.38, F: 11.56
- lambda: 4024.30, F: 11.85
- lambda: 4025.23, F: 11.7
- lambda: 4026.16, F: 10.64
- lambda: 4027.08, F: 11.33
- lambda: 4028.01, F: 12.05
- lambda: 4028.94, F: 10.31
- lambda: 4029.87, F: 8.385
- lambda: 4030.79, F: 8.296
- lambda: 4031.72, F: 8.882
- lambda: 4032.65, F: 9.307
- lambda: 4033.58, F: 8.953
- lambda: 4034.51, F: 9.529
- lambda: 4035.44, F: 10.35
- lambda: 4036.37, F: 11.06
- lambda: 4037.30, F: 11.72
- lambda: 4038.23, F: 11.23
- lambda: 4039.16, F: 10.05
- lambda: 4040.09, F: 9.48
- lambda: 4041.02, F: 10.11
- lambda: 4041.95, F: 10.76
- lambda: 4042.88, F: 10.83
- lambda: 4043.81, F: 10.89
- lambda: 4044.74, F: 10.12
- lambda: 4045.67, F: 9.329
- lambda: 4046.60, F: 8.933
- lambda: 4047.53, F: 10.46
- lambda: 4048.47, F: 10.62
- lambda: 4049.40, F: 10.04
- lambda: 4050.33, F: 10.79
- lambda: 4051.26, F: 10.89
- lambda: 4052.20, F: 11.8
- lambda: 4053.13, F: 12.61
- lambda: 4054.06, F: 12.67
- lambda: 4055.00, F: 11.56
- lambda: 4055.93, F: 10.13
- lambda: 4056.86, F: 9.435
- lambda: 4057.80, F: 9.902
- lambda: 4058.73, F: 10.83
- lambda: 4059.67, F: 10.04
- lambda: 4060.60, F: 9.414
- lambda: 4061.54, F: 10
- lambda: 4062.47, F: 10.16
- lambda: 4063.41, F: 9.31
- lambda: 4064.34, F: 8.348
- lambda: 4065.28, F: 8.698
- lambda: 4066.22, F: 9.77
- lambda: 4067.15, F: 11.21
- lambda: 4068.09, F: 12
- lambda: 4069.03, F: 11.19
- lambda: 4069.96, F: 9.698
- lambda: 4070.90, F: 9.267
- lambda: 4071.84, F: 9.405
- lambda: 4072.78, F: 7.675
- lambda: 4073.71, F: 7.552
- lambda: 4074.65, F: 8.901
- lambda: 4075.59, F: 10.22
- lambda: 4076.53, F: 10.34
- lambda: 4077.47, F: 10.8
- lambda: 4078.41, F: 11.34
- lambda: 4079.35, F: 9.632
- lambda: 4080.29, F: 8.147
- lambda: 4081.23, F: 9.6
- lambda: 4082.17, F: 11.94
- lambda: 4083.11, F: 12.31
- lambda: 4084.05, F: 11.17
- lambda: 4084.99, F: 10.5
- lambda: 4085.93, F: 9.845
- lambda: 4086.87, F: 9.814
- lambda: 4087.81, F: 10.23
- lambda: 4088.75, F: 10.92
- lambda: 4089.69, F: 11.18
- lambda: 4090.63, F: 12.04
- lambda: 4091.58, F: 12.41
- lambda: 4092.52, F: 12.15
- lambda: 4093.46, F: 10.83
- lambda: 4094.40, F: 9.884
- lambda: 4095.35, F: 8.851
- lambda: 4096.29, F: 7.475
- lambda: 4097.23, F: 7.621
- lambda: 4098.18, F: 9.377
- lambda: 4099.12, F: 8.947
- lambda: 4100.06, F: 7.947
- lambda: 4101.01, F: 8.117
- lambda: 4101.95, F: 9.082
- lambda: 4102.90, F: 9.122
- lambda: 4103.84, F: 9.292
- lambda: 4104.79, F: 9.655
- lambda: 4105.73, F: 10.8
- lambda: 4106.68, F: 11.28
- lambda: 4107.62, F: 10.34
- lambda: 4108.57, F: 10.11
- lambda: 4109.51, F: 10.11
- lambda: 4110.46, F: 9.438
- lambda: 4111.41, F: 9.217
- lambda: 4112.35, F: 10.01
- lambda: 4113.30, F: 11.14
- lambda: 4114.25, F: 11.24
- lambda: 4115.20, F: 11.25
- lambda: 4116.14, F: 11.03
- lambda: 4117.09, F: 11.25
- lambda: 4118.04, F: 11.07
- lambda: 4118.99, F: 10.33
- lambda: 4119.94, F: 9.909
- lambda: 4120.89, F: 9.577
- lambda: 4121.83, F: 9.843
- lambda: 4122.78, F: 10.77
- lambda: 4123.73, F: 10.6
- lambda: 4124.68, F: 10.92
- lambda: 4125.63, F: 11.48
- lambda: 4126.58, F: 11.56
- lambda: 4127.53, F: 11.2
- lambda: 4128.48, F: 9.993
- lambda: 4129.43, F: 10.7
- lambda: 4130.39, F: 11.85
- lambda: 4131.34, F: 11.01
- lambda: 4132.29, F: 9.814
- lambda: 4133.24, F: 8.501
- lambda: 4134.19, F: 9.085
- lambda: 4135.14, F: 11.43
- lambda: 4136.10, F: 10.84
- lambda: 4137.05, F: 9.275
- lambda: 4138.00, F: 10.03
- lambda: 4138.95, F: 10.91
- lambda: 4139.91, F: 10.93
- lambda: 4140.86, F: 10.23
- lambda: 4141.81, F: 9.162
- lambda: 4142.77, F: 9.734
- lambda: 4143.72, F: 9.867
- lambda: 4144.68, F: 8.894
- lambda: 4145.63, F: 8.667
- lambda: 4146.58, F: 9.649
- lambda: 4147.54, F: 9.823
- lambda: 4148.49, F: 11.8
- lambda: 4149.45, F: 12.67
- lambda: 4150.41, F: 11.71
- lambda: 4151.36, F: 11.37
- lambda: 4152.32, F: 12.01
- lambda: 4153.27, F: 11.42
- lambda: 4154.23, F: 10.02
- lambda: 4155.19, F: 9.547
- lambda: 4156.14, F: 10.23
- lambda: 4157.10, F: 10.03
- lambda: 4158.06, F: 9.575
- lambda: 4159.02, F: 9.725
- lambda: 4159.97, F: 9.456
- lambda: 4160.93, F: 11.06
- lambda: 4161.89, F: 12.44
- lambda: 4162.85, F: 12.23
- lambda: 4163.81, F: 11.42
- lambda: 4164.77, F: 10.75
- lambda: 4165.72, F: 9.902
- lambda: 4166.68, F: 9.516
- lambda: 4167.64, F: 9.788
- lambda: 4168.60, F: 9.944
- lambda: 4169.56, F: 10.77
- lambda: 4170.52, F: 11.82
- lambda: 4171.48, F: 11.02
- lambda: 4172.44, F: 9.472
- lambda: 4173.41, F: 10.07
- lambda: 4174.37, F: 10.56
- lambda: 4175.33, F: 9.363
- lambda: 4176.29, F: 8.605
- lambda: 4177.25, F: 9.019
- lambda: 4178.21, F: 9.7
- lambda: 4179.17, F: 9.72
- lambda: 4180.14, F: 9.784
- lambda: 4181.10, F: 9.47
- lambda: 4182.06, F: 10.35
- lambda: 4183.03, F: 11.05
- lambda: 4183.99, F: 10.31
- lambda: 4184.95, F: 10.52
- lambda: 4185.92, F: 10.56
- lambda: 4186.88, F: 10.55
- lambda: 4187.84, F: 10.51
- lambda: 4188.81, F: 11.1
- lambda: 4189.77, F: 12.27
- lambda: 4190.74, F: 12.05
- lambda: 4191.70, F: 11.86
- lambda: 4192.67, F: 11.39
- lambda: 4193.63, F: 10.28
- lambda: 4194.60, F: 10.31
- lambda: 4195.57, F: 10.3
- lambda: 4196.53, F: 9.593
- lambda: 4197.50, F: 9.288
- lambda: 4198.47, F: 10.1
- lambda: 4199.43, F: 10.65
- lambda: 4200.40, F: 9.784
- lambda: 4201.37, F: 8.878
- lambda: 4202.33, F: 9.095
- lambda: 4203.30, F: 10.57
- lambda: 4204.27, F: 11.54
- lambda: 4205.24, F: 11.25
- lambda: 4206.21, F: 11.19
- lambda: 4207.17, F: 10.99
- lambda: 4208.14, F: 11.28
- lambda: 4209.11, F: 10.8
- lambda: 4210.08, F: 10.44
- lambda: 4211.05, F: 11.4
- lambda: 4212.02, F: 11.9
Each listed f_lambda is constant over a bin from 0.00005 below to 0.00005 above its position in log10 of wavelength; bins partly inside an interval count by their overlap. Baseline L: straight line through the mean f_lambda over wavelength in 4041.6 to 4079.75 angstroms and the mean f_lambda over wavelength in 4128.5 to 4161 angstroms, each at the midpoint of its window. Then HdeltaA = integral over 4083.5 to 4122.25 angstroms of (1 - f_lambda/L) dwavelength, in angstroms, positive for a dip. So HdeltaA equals 0.5 angstroms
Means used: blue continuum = 10.2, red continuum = 10.3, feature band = 10.1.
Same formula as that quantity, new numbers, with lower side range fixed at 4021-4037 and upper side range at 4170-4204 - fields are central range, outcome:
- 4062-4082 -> 1.1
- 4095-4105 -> 1.6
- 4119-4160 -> -0.3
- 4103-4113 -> 0.3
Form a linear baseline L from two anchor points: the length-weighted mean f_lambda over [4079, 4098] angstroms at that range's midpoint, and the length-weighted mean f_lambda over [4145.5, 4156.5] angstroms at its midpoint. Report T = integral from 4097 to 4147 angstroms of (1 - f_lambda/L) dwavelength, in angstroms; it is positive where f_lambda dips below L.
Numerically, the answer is 2.3 angstroms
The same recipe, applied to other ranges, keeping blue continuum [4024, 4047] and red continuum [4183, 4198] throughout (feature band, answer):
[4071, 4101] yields 1.3 angstroms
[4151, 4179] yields 0.8 angstroms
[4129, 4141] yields 0.2 angstroms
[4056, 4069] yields 0.4 angstroms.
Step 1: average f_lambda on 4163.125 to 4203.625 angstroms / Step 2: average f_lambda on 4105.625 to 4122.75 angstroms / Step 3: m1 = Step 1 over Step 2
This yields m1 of 0.99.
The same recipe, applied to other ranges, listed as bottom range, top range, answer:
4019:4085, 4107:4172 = 1.02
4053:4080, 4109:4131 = 1.06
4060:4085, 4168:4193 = 1.05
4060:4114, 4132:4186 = 1.03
